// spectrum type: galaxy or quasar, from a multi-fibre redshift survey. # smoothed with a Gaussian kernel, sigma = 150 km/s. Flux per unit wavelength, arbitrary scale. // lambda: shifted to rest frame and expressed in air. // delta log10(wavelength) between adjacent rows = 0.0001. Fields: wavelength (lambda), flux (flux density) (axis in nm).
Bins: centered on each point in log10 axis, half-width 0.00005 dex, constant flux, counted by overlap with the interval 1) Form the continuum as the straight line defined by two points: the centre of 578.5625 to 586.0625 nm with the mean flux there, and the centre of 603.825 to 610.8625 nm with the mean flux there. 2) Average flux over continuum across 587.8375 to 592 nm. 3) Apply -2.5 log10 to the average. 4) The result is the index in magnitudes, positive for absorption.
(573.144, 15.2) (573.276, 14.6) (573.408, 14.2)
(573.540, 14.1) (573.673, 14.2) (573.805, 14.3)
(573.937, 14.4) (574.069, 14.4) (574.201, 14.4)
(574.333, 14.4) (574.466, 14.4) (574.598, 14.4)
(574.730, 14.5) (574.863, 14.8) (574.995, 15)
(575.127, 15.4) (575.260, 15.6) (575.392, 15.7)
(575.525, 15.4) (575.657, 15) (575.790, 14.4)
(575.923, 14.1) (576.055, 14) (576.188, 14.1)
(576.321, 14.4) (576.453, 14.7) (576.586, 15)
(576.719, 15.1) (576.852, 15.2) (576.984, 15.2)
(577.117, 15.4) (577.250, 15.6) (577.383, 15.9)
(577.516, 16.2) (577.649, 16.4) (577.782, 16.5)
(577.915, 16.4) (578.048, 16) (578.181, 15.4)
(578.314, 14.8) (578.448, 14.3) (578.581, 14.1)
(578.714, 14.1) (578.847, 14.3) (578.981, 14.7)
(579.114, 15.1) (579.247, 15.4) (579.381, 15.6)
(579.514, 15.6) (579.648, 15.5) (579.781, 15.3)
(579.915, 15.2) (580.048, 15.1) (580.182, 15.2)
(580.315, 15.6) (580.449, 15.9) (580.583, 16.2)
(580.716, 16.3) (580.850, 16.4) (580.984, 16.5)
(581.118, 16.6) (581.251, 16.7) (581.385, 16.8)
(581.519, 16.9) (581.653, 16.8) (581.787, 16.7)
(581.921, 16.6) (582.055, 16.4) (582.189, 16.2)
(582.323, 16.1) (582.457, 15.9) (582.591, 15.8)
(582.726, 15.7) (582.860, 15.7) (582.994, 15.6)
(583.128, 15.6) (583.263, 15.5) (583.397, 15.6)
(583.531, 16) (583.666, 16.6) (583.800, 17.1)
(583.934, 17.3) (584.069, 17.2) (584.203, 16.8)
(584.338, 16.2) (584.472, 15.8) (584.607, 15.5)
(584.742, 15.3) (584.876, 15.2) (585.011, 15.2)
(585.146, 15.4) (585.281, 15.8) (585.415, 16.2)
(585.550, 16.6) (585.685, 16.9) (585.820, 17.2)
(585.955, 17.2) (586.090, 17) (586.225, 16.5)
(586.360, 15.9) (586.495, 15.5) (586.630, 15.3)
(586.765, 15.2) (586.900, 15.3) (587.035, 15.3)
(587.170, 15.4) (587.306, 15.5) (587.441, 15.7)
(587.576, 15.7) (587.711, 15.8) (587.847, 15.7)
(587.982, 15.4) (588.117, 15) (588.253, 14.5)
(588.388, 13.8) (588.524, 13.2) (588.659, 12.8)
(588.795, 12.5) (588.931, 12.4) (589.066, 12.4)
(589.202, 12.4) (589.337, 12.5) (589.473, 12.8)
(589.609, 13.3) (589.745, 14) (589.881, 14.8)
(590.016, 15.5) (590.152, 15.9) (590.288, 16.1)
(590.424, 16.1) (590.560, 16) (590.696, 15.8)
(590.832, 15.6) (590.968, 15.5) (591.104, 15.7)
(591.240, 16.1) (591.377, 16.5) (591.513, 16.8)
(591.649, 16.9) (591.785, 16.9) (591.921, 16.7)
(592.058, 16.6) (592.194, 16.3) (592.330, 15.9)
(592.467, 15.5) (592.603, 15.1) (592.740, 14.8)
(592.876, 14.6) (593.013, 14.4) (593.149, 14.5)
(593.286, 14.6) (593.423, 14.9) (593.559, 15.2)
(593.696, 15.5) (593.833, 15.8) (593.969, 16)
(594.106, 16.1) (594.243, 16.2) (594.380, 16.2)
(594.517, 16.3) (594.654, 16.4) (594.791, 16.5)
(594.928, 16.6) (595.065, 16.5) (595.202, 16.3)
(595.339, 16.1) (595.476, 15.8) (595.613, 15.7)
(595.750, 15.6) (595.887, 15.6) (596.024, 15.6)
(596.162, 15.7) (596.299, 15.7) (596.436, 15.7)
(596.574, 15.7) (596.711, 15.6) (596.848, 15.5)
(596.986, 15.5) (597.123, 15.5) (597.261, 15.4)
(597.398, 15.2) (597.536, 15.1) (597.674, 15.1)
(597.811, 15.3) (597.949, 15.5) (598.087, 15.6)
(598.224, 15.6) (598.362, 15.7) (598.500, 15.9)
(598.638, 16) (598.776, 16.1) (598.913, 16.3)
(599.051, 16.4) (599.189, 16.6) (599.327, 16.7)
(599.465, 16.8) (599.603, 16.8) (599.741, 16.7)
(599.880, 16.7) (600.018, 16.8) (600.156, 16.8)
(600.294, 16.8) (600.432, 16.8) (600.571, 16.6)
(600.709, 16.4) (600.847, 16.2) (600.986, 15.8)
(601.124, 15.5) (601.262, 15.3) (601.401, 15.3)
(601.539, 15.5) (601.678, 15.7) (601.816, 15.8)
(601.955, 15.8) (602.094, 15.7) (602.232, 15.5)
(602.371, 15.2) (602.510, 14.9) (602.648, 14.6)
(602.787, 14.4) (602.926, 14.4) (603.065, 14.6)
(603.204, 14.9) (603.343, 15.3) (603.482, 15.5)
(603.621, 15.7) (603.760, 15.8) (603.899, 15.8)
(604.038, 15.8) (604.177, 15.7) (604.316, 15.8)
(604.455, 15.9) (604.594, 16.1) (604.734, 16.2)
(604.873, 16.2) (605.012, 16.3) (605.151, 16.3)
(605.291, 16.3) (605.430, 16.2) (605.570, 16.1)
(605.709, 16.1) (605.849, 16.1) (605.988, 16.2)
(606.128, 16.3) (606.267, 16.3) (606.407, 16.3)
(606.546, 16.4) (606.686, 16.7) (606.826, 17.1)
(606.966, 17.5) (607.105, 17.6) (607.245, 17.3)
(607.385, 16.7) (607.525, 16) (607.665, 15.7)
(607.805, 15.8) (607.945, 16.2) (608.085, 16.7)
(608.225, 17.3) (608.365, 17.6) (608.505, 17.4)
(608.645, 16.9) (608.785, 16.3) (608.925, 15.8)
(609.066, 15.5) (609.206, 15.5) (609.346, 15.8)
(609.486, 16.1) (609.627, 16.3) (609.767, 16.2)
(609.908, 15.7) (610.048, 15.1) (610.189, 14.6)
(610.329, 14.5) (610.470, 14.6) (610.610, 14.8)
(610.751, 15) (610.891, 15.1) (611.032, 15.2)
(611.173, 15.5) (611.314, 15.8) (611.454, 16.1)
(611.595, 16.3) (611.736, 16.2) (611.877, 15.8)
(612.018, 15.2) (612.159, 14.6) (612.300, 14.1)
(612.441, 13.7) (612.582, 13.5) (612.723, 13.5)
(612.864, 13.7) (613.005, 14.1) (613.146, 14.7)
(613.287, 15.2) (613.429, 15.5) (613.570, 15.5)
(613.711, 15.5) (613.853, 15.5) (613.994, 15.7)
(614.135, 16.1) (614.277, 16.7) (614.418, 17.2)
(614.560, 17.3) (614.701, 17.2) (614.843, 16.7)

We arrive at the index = 0.08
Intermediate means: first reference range 16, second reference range 16.1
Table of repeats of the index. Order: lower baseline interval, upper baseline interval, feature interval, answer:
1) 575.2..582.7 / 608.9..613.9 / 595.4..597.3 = -0.02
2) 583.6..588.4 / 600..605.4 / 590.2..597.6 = 0.00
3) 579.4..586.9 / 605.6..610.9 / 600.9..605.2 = 0.04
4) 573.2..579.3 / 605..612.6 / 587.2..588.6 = 0.02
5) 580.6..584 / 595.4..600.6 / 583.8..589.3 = 0.06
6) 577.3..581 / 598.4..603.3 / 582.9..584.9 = -0.04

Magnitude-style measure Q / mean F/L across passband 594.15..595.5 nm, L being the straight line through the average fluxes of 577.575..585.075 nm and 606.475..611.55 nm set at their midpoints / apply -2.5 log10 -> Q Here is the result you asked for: -0.02 mag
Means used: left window 15.8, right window 16.1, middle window 16.3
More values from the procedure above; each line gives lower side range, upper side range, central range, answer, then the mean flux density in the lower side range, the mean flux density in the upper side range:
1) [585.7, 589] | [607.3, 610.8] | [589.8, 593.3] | -0.03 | 15.2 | 15.9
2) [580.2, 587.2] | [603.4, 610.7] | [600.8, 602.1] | 0.03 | 16.1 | 16.1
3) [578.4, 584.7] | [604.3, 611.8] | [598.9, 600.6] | -0.04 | 15.9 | 16.1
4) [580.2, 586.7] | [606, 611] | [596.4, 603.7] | 0.03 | 16.2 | 16.1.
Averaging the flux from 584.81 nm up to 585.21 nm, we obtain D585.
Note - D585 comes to 15.2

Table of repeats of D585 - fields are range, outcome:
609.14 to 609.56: 15.8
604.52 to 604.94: 16.2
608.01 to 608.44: 17.2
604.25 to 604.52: 15.9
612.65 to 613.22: 14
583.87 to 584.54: 16.6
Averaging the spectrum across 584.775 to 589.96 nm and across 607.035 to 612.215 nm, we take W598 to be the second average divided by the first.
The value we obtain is 1.07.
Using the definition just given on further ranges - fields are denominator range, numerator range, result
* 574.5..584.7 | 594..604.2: 1.01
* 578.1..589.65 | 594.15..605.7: 1.03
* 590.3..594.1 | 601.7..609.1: 1.02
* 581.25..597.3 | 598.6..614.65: 1.01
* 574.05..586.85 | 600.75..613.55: 1.00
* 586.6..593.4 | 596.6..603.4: 1.05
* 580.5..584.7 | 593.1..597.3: 0.97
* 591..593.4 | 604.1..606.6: 1.03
